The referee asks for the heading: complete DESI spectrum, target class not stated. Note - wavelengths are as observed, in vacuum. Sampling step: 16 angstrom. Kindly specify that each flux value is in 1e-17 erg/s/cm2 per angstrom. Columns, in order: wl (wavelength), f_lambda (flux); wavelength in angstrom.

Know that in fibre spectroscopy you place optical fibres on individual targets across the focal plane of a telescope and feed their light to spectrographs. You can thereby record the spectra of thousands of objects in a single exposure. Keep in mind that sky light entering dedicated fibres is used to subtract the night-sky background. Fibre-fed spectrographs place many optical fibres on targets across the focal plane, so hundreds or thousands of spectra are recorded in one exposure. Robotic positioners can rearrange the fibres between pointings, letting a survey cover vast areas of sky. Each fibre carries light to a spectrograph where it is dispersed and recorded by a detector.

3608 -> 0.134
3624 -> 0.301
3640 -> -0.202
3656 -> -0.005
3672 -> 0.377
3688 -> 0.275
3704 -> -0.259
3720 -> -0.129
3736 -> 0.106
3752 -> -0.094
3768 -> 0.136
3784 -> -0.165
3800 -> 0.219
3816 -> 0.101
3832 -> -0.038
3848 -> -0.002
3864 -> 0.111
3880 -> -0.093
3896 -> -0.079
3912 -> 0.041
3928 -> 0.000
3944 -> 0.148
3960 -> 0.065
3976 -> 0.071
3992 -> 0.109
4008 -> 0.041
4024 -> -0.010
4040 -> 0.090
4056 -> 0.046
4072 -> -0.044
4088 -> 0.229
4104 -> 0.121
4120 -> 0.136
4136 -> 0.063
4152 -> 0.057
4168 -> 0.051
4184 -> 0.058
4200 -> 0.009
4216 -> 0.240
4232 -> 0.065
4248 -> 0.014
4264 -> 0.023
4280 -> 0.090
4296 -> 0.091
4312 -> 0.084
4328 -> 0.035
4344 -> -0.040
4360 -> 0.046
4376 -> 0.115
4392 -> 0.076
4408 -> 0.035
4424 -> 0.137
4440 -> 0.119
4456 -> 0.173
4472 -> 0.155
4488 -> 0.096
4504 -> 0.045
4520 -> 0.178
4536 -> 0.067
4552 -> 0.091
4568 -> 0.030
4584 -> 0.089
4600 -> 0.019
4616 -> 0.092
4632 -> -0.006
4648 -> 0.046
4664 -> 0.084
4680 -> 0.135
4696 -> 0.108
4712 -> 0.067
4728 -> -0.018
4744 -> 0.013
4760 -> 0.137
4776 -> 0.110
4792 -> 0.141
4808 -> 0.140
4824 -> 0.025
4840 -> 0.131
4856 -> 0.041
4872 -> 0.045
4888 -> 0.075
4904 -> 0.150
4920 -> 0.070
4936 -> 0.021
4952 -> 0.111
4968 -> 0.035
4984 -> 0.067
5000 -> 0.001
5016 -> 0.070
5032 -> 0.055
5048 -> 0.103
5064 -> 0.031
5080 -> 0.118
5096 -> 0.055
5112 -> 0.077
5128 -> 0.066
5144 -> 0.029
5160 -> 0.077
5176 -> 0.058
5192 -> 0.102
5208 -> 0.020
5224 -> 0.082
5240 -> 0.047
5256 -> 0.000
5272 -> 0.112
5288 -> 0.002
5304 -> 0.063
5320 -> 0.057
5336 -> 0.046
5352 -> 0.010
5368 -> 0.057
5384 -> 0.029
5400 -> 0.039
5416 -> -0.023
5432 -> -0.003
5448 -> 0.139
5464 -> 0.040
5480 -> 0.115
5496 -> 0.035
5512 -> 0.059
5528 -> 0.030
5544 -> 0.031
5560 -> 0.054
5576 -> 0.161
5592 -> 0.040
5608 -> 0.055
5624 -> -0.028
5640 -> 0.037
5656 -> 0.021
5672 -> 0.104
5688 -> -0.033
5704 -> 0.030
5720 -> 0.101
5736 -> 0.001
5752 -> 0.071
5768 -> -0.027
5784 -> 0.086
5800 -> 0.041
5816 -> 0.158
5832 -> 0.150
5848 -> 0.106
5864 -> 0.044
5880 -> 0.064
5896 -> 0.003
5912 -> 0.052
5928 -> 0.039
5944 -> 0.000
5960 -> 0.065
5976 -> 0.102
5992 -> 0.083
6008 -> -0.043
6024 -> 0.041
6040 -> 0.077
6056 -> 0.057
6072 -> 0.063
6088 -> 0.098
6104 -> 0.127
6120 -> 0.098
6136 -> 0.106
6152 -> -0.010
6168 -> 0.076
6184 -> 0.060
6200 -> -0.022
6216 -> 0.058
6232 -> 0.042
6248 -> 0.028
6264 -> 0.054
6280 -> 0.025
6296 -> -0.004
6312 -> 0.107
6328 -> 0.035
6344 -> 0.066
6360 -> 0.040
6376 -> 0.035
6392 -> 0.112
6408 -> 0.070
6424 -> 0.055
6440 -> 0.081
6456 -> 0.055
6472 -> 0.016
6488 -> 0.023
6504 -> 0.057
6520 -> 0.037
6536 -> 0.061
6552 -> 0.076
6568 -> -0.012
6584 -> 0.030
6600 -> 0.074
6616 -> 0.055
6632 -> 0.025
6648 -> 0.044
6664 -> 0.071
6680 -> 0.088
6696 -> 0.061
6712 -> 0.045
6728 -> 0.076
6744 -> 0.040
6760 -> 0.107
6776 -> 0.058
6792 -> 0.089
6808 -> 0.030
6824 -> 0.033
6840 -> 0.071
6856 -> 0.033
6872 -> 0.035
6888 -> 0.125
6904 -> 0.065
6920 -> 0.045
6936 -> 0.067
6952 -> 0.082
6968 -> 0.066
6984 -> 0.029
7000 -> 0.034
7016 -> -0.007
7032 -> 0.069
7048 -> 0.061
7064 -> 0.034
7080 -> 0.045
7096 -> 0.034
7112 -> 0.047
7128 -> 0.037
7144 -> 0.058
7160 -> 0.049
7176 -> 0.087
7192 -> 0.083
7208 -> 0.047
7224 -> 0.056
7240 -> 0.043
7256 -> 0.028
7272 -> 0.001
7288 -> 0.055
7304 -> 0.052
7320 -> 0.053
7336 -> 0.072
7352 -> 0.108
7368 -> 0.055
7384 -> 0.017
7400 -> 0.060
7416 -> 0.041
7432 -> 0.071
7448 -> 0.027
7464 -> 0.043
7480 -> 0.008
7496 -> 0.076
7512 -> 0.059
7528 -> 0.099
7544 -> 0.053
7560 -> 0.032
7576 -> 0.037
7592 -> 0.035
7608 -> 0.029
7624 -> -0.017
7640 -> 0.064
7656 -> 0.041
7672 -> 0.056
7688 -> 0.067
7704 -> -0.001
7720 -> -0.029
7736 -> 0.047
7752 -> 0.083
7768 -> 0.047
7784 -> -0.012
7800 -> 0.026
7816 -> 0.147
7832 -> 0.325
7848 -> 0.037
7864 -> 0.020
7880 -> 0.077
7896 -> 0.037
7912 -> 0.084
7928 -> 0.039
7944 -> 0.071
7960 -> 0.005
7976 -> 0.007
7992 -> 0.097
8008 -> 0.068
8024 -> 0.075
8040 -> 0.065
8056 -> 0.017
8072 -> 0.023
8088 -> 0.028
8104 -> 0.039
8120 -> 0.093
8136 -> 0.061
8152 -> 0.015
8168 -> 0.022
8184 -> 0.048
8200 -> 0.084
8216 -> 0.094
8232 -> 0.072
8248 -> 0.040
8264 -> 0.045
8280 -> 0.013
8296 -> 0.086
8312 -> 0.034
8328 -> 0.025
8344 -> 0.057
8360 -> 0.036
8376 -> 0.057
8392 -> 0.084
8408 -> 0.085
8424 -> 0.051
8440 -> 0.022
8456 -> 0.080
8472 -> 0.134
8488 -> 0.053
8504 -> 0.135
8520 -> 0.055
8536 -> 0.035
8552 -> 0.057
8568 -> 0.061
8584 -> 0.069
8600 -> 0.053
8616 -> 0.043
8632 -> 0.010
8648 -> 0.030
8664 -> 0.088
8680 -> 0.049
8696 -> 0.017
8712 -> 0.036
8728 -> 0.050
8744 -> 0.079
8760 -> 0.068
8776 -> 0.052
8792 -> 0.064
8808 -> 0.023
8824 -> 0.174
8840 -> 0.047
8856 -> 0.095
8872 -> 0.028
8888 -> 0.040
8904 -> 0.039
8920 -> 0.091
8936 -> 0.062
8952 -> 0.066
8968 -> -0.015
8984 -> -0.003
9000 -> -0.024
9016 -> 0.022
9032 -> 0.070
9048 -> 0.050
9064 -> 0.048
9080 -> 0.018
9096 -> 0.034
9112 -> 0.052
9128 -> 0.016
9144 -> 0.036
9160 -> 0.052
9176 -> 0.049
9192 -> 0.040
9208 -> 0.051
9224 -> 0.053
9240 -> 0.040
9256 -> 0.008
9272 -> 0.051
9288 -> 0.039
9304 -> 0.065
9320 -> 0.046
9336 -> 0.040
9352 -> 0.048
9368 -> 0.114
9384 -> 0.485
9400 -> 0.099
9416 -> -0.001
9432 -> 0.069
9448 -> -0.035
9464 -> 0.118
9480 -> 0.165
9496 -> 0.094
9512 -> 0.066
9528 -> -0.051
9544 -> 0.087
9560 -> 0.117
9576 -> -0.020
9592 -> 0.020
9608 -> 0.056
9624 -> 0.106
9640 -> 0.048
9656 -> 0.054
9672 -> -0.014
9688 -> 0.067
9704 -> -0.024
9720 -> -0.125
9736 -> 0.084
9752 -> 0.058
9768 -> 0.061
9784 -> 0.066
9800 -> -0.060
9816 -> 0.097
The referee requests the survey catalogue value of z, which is 1.10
